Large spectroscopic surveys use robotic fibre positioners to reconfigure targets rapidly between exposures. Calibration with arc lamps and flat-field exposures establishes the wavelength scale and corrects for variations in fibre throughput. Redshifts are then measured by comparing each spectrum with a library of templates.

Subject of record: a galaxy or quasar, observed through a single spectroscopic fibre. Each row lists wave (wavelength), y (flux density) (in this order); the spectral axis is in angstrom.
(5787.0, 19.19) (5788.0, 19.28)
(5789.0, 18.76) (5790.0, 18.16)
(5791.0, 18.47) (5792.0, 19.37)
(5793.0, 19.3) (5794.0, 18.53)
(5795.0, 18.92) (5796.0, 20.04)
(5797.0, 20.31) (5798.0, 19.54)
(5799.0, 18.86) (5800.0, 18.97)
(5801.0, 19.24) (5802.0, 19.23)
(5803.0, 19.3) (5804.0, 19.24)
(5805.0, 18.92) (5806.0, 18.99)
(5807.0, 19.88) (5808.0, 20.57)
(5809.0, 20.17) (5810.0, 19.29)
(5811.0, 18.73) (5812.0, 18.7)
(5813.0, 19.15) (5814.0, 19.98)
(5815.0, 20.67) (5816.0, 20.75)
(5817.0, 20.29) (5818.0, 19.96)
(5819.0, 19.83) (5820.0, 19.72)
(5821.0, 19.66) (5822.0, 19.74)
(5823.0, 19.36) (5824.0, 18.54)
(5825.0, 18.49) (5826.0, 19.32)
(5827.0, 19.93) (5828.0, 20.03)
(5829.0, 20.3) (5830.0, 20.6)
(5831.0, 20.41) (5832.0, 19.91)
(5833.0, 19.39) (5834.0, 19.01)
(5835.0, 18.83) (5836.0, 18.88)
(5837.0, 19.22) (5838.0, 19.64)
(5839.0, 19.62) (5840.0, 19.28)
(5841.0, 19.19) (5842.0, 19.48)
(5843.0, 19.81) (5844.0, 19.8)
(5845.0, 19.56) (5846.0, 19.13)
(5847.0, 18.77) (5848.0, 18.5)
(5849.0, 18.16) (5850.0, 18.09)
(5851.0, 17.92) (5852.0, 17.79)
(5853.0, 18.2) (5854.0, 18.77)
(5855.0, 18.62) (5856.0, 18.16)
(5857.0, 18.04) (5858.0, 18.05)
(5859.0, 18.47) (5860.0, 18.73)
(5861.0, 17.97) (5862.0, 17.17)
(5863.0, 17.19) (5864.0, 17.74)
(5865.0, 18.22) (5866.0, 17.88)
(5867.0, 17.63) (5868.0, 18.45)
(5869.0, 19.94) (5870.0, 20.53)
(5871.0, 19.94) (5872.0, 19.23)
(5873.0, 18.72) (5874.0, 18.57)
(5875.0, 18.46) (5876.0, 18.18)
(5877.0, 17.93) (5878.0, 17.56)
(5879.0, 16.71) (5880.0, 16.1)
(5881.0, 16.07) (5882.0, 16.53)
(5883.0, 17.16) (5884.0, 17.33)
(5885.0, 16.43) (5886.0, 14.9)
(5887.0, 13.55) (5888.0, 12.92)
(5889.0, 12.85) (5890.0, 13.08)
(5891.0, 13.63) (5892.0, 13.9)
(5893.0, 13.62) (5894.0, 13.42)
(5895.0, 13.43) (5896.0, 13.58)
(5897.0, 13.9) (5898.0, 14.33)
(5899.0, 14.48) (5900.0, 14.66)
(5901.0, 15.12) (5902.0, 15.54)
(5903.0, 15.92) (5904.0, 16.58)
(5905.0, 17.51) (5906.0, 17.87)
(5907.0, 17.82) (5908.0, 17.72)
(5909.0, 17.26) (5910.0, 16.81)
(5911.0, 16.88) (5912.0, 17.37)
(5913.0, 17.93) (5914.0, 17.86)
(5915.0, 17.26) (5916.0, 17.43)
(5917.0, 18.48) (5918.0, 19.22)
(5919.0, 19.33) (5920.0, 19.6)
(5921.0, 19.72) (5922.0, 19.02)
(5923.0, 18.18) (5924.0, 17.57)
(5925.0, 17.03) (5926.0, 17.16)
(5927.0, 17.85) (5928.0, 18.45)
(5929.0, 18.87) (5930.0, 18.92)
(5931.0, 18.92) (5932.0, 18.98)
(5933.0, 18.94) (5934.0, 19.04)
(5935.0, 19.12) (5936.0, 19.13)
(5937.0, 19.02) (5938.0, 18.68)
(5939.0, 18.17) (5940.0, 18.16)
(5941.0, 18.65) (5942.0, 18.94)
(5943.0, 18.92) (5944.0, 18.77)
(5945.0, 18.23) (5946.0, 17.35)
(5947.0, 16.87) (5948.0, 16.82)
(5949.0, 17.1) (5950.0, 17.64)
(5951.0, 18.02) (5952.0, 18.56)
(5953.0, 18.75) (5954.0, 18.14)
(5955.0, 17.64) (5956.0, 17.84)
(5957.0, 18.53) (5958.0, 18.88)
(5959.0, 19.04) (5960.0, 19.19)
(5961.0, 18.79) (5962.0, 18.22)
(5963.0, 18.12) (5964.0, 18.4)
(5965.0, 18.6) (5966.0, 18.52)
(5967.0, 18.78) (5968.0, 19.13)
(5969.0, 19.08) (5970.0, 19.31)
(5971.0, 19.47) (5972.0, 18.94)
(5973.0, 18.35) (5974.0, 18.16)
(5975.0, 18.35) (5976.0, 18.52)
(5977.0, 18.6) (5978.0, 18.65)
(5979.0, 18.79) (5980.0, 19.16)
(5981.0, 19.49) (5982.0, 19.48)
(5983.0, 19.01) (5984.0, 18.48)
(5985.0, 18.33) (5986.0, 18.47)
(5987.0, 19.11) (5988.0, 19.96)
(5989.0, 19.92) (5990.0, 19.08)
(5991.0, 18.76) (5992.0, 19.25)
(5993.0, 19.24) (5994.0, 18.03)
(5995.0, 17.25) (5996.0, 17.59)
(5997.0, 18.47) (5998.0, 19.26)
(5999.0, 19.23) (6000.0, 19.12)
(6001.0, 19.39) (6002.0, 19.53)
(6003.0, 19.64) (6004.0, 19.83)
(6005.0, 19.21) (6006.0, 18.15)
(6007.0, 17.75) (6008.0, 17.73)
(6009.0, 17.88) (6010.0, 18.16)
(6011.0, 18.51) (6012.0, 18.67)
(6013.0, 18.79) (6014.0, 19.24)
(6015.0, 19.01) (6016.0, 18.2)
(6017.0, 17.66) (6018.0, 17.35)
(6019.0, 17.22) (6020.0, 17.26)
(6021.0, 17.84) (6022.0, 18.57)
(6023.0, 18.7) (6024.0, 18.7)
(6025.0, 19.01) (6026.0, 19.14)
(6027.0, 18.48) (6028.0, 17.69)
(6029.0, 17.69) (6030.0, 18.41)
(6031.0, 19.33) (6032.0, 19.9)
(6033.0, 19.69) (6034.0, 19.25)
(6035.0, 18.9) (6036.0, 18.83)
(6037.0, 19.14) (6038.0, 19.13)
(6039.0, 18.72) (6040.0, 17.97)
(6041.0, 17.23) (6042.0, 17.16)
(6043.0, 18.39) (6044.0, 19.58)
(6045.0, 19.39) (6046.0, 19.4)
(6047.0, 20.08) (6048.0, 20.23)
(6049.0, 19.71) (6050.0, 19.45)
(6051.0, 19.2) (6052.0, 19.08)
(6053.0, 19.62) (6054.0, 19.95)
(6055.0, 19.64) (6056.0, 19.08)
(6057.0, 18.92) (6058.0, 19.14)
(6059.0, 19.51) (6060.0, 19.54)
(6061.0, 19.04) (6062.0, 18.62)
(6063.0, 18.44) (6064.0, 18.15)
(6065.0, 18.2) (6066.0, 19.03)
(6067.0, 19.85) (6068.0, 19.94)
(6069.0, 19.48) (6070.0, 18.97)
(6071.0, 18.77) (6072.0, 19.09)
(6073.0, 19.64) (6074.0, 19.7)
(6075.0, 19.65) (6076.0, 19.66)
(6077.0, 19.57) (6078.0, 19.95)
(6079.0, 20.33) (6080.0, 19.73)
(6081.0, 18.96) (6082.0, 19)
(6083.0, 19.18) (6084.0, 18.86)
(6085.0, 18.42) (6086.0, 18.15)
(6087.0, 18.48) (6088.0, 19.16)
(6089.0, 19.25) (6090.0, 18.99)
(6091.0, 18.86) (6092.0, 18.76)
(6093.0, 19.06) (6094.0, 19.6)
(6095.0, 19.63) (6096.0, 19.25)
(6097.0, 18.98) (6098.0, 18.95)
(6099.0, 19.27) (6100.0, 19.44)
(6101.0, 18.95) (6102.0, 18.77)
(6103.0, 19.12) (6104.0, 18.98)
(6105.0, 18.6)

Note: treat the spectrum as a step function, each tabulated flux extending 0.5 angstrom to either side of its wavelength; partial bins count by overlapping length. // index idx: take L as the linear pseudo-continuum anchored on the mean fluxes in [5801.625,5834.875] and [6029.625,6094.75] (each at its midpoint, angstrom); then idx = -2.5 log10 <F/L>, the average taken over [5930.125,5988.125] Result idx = 0.04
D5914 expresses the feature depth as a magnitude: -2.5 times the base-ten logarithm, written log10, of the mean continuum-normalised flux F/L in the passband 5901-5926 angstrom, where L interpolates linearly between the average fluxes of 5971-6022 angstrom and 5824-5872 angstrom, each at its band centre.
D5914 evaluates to 0.07 mag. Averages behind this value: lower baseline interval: 18.9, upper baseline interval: 18.6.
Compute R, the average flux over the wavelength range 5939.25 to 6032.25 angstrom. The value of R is 18.6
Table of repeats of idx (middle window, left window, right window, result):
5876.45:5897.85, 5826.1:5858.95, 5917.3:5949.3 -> 0.25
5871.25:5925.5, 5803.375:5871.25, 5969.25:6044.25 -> 0.15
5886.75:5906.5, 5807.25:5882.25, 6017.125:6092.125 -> 0.29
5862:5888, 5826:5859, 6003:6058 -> 0.09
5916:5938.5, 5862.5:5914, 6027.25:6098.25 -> -0.10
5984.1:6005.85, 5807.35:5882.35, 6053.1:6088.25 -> 0.01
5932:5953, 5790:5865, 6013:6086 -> 0.04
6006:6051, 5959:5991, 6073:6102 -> 0.02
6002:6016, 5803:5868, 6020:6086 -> 0.02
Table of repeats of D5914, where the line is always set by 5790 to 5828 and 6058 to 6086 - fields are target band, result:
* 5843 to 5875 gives 0.050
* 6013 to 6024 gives 0.064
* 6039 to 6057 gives 0.007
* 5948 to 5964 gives 0.061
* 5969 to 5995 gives 0.023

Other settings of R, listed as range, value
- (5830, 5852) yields 19.2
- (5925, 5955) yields 18.3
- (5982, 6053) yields 18.8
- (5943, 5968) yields 18.2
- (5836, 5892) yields 17.8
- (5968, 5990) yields 18.9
